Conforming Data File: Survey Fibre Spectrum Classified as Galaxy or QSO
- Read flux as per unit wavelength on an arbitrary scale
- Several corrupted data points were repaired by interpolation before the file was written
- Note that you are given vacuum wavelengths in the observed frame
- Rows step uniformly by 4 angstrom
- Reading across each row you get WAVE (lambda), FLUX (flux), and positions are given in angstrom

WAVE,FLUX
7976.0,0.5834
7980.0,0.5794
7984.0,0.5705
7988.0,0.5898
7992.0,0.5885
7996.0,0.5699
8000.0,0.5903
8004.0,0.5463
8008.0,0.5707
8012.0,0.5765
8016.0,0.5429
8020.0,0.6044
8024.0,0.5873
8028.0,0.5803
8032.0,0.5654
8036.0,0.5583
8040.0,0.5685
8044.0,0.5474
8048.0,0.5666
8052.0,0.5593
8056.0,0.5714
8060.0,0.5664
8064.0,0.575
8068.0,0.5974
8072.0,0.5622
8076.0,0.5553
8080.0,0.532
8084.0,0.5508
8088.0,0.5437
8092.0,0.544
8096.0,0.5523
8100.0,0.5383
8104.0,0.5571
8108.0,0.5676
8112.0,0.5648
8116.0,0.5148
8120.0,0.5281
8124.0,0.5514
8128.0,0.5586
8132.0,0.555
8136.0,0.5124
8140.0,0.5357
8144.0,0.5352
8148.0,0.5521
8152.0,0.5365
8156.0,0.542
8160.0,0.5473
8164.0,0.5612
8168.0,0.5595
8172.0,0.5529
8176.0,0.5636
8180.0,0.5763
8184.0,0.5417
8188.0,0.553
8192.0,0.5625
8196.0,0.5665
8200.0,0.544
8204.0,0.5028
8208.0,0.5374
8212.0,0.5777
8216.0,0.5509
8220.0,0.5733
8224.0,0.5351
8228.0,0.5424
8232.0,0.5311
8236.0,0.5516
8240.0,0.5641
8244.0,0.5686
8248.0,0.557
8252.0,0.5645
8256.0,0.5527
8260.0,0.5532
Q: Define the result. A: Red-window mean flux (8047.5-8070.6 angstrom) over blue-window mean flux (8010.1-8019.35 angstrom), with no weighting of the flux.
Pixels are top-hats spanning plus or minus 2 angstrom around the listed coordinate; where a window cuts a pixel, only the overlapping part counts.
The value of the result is 1.01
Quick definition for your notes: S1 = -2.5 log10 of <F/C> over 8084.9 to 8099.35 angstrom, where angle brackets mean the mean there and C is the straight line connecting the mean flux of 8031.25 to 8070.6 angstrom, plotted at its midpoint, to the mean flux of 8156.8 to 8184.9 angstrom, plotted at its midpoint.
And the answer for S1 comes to 0.03 mag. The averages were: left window 0.568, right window 0.557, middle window 0.546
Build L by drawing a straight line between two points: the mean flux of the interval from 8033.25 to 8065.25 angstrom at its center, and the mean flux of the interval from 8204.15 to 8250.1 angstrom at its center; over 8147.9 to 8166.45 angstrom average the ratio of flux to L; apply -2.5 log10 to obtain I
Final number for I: 0.02 mag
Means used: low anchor 0.564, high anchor 0.552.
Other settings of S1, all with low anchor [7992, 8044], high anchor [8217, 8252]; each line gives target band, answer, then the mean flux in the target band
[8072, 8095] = 0.04 mag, 0.547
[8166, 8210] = 0.01 mag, 0.551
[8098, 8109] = 0.02 mag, 0.553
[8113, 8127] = 0.05 mag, 0.536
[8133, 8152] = 0.05 mag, 0.535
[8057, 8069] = -0.02 mag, 0.577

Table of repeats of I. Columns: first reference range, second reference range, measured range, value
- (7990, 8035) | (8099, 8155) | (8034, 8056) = 0.009 mag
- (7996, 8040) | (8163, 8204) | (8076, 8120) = 0.035 mag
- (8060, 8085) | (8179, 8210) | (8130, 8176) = 0.014 mag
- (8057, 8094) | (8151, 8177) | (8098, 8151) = 0.022 mag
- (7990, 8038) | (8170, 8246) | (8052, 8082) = 0.005 mag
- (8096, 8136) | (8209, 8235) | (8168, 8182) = -0.028 mag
